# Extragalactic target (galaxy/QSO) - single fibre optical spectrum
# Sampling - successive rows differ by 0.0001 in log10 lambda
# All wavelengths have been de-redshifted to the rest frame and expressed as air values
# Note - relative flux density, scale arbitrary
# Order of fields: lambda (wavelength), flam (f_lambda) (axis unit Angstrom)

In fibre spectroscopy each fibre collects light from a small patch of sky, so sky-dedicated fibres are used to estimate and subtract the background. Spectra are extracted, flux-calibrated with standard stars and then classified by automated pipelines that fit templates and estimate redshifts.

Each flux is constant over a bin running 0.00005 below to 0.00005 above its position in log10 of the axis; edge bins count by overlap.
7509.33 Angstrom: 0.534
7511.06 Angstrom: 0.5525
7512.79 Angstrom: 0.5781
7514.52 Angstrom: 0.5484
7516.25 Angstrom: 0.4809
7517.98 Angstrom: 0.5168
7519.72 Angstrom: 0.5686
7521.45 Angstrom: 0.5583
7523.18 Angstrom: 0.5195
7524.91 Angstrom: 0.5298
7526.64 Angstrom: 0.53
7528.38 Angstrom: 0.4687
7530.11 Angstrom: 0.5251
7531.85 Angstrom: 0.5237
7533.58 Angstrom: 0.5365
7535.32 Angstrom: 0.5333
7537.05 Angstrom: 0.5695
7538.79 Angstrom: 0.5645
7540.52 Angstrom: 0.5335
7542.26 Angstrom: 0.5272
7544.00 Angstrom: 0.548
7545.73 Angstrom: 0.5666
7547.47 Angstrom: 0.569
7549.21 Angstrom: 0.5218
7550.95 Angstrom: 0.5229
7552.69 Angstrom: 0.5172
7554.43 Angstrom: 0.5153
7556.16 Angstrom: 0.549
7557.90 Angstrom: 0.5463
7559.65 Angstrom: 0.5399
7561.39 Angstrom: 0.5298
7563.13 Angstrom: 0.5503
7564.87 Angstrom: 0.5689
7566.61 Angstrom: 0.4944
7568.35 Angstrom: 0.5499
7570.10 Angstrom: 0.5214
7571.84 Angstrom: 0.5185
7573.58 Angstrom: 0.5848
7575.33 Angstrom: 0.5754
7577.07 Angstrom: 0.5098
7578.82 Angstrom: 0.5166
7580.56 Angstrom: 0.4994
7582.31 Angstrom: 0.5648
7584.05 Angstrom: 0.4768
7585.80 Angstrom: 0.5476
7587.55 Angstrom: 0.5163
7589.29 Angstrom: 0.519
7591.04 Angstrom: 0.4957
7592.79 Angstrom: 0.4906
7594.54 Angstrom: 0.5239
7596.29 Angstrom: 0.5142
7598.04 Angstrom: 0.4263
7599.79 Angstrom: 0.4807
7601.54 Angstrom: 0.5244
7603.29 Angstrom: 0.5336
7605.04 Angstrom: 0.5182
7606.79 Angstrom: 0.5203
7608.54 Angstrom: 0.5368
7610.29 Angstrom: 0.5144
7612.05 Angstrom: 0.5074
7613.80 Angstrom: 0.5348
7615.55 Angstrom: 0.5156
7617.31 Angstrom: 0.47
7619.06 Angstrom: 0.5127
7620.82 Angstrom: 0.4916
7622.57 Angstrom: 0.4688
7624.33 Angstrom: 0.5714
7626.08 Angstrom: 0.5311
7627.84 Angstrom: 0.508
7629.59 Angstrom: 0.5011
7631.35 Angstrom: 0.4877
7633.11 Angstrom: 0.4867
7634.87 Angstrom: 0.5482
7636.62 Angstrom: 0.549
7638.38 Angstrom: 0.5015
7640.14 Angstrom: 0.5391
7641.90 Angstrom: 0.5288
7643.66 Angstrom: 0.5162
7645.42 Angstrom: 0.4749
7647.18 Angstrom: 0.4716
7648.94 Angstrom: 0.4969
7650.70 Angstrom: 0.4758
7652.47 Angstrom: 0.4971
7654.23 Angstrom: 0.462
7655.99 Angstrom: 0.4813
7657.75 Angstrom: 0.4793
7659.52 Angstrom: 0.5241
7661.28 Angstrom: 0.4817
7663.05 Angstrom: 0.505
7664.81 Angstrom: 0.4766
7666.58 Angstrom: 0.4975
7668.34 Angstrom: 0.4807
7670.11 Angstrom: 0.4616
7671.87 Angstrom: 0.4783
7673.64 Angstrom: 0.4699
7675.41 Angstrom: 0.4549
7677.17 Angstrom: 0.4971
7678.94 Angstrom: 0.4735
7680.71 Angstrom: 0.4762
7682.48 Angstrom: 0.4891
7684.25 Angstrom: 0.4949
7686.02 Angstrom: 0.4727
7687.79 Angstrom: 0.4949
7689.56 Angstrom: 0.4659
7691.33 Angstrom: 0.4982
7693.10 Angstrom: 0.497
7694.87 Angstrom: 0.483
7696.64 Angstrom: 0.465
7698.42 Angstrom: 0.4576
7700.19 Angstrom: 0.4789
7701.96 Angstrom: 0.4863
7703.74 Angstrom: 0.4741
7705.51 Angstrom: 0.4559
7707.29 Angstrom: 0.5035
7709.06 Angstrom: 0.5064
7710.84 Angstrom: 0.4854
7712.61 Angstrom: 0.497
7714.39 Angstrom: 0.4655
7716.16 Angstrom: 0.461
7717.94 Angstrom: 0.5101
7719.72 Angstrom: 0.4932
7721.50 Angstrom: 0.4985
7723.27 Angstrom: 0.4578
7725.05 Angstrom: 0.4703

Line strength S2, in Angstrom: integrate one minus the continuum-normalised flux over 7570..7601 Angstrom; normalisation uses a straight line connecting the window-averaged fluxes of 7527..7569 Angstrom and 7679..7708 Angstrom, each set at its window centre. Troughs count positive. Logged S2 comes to 0.37 Angstrom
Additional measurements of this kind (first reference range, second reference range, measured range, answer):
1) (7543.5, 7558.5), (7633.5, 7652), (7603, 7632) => 0.3 Angstrom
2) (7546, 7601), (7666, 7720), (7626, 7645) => -0.5 Angstrom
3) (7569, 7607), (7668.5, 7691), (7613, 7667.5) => -0.9 Angstrom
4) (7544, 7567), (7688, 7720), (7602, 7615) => -0.1 Angstrom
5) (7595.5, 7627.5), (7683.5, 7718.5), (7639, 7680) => 0.6 Angstrom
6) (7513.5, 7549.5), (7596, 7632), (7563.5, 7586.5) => -0.5 Angstrom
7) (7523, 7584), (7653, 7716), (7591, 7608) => 0.4 Angstrom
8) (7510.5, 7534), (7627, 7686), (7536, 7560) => -0.9 Angstrom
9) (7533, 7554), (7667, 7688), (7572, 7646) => -0.6 Angstrom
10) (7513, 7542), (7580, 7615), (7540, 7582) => -1.1 Angstrom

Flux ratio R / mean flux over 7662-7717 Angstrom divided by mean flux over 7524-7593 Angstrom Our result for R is 0.90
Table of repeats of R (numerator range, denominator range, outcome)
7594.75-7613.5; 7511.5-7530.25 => 0.96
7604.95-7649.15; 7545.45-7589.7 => 0.96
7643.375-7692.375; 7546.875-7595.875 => 0.91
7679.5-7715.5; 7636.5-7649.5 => 0.95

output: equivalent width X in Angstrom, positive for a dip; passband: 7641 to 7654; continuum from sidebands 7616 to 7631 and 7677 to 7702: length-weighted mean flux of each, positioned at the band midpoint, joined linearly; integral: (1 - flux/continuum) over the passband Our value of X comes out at 0.1 Angstrom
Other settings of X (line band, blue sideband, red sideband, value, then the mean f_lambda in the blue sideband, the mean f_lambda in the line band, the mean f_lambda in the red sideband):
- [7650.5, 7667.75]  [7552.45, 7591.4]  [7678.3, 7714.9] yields 0.3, 0.532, 0.488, 0.482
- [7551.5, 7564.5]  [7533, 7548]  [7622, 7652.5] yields 0.1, 0.55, 0.536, 0.509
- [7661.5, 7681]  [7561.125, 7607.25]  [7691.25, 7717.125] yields 0.5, 0.521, 0.479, 0.481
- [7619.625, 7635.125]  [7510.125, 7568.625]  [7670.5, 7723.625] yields -0.1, 0.537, 0.509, 0.482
